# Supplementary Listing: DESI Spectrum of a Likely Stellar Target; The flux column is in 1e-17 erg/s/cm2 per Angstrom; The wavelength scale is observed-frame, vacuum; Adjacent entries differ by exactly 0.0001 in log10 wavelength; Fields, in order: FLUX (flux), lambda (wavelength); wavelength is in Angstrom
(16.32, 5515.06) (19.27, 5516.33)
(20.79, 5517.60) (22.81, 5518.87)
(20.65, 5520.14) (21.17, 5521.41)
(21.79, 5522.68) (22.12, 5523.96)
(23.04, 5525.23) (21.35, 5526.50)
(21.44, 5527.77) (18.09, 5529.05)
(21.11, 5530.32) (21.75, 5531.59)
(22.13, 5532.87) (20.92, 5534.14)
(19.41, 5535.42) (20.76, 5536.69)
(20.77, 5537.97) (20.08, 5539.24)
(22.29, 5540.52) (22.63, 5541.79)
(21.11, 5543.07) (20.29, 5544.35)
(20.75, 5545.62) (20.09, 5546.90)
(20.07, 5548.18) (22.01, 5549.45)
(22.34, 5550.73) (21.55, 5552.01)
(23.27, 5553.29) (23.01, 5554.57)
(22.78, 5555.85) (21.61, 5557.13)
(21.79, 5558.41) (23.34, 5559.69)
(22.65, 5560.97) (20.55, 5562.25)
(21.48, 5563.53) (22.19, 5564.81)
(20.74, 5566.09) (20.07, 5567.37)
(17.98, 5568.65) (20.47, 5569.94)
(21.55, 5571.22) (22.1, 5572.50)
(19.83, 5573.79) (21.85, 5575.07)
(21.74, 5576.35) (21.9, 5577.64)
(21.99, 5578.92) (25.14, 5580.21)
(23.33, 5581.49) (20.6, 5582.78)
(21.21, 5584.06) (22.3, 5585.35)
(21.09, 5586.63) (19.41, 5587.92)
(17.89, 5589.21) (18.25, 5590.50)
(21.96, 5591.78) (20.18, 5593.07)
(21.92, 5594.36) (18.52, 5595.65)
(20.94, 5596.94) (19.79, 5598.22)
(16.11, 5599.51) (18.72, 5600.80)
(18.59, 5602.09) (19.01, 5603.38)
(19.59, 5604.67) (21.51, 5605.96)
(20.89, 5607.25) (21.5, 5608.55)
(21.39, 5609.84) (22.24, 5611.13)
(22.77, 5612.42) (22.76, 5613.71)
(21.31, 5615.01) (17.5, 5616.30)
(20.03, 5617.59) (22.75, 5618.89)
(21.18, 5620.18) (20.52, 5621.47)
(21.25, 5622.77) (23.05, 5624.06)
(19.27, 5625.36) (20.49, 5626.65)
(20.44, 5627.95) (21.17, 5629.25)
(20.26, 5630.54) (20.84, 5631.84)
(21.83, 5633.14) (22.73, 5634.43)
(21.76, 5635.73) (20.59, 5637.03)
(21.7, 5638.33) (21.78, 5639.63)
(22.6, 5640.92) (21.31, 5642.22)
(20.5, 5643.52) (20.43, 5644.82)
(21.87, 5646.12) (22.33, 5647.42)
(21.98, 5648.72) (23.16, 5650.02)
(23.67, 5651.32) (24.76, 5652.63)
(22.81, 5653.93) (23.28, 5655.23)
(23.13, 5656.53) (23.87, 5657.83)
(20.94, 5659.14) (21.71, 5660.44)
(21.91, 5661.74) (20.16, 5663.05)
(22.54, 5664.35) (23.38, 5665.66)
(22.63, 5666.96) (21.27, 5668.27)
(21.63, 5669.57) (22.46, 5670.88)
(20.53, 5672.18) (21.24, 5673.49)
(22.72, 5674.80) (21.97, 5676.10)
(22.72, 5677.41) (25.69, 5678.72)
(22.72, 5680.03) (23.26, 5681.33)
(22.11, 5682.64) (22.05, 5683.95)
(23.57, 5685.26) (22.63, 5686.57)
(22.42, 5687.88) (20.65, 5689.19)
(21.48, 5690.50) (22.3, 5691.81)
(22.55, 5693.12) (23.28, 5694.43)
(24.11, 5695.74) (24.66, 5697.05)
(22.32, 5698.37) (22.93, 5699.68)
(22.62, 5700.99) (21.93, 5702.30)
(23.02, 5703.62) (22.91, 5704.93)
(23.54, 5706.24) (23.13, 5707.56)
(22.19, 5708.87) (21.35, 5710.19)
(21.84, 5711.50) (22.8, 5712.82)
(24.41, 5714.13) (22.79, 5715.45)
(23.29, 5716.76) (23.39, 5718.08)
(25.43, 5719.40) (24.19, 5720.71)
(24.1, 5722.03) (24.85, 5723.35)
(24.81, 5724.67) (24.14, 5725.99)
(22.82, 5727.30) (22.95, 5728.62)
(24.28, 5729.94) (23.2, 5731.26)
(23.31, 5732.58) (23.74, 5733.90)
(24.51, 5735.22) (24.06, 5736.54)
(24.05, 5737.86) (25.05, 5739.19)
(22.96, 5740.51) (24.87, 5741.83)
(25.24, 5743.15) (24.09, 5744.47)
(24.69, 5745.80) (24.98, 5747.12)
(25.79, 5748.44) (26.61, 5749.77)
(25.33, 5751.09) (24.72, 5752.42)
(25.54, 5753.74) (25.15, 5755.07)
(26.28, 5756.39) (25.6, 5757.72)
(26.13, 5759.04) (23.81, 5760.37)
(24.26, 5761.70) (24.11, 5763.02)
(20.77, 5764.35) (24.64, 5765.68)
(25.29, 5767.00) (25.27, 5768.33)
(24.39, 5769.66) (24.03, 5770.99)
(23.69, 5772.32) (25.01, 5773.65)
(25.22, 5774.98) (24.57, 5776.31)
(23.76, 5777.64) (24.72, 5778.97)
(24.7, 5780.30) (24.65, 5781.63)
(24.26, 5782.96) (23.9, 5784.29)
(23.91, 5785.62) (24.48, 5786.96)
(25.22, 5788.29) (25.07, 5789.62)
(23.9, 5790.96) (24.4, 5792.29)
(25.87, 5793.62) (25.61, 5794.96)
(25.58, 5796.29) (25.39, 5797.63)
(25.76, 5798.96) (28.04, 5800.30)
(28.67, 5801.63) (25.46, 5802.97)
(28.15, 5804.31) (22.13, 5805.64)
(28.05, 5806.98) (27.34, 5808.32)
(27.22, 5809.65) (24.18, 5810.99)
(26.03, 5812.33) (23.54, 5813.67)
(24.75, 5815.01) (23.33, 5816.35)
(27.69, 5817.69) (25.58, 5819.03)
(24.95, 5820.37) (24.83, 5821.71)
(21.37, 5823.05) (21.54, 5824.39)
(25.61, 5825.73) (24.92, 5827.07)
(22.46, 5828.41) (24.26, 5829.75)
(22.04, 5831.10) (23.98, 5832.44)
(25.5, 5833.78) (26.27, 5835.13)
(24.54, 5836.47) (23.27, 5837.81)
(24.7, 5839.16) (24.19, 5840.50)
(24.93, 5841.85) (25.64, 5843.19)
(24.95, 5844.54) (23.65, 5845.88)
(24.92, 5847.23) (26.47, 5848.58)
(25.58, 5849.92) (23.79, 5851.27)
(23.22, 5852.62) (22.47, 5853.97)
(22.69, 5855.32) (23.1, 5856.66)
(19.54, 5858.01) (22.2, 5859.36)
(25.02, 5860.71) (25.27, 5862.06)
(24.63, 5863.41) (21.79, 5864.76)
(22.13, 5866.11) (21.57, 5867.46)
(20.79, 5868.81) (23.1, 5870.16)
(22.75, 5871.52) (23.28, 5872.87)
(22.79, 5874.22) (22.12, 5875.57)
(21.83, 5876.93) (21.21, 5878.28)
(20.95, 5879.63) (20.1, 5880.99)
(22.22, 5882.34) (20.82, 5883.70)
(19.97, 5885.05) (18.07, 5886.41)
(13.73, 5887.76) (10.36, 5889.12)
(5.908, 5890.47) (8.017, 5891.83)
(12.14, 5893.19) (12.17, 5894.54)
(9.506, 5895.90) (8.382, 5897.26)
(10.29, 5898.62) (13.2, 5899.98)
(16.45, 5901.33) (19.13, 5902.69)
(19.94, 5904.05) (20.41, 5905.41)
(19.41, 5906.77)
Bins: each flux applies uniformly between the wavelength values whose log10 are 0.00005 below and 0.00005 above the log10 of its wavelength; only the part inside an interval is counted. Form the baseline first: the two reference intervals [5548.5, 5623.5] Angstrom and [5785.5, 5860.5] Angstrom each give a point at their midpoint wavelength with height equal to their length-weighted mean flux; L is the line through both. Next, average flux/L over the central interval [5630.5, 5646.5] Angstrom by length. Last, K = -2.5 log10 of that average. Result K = 0.021 mag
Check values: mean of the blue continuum 21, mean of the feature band 21.4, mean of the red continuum 24.7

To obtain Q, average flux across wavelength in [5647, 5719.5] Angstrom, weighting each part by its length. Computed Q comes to 22.7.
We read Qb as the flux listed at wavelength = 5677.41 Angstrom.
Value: 22.72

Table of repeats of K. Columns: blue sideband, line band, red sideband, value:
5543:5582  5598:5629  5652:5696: 0.07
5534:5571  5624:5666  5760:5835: 0.04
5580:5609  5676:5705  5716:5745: 0.01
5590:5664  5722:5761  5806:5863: -0.07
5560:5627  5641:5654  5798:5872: -0.03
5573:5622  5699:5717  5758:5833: 0.01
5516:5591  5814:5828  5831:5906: -0.18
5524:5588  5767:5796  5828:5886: -0.09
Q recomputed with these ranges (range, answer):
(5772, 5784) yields 24.5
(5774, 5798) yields 24.7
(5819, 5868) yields 23.9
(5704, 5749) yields 23.8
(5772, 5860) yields 24.7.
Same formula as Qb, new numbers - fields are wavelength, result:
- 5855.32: 22.69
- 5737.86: 24.05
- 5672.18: 20.53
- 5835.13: 26.27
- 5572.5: 22.1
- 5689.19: 20.65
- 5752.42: 24.72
